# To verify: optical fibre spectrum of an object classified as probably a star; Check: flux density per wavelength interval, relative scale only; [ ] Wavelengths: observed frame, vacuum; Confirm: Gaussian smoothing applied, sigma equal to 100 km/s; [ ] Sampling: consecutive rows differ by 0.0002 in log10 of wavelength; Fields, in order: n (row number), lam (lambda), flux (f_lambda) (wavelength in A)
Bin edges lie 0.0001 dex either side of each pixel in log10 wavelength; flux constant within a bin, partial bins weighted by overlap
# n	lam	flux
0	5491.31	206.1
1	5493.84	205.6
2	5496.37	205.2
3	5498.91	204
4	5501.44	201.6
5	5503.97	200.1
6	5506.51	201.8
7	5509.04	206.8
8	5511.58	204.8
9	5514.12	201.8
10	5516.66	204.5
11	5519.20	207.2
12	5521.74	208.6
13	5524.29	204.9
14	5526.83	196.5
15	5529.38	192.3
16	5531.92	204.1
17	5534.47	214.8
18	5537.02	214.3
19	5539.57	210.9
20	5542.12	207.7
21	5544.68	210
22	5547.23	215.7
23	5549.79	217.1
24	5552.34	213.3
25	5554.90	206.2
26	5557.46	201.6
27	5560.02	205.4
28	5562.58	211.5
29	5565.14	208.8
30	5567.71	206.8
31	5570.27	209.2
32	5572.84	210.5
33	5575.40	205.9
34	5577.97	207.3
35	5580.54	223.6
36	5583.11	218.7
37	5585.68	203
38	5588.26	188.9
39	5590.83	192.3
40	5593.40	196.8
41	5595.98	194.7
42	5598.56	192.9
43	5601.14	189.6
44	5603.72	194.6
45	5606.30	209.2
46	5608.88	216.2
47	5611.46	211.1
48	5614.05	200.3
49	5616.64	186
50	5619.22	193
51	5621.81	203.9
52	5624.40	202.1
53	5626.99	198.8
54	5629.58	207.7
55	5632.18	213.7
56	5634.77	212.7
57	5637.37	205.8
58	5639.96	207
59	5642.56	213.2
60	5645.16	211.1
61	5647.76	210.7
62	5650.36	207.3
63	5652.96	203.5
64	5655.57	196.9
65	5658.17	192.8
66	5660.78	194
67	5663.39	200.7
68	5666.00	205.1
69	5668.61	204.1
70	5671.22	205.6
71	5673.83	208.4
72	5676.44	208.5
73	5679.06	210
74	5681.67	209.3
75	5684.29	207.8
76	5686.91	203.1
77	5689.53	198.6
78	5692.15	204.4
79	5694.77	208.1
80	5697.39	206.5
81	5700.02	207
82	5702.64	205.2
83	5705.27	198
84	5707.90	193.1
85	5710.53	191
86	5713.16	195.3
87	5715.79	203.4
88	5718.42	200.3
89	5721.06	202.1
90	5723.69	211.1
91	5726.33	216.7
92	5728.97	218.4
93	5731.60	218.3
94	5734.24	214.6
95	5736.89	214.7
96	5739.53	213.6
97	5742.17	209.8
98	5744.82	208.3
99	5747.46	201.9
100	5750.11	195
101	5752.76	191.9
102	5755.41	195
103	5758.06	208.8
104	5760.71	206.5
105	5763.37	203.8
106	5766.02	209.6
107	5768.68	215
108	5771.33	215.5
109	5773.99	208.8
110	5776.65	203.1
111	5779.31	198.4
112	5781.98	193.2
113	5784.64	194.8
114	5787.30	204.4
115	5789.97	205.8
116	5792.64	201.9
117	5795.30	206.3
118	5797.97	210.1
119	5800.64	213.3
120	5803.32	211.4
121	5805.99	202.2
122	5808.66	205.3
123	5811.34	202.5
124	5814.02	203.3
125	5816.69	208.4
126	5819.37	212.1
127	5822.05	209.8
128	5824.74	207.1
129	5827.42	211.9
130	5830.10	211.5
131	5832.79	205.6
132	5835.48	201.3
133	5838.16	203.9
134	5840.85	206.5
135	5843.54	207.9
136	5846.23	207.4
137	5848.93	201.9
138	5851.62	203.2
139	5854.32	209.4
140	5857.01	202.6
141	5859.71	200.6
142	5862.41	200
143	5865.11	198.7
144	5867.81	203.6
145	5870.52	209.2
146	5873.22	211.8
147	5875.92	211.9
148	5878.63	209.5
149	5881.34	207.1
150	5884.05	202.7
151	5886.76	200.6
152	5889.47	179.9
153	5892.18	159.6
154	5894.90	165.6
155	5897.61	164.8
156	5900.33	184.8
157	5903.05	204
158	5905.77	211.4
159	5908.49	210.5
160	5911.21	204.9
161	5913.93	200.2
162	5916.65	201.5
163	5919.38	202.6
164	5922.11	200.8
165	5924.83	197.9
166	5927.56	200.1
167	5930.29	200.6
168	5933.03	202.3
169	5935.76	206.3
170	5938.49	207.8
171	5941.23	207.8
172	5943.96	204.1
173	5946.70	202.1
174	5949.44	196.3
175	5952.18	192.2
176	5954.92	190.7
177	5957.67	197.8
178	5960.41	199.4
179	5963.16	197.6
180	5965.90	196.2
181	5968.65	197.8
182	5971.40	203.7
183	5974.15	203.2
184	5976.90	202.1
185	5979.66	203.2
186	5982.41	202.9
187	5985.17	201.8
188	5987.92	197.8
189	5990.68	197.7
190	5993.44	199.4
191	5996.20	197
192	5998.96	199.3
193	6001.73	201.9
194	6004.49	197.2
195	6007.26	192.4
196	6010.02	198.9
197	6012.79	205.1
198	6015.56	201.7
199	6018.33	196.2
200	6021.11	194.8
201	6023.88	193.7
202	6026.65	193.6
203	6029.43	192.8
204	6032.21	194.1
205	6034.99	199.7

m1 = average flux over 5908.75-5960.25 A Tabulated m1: 201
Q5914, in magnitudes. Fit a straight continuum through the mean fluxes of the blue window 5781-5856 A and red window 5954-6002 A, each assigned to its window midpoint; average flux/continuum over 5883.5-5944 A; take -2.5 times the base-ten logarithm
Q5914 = 0.03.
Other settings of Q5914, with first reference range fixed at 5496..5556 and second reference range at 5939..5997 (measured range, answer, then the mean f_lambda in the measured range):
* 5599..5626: 0.03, 200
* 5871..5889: -0.03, 206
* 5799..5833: -0.03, 208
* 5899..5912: -0.01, 203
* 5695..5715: 0.02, 200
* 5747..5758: 0.03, 197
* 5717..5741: -0.05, 212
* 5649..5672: 0.02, 201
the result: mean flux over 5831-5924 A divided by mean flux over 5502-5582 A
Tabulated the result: 0.96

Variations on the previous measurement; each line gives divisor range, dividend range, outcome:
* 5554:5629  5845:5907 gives 0.97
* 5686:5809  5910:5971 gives 0.98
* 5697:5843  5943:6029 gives 0.97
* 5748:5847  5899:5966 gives 0.98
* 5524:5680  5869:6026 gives 0.97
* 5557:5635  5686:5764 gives 1.01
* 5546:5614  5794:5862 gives 1.00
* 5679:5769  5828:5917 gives 0.97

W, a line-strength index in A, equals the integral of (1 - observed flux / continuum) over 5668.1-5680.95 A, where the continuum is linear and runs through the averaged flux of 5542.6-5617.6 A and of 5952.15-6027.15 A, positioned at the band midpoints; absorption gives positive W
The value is -0.3 A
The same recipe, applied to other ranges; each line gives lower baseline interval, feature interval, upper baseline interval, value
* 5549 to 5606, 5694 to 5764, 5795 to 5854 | 0.30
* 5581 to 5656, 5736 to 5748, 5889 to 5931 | -0.67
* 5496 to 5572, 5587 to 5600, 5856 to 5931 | 0.77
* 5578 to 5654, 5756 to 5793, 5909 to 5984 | -0.44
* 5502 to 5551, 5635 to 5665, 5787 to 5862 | 0.31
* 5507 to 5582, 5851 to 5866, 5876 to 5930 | -0.40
